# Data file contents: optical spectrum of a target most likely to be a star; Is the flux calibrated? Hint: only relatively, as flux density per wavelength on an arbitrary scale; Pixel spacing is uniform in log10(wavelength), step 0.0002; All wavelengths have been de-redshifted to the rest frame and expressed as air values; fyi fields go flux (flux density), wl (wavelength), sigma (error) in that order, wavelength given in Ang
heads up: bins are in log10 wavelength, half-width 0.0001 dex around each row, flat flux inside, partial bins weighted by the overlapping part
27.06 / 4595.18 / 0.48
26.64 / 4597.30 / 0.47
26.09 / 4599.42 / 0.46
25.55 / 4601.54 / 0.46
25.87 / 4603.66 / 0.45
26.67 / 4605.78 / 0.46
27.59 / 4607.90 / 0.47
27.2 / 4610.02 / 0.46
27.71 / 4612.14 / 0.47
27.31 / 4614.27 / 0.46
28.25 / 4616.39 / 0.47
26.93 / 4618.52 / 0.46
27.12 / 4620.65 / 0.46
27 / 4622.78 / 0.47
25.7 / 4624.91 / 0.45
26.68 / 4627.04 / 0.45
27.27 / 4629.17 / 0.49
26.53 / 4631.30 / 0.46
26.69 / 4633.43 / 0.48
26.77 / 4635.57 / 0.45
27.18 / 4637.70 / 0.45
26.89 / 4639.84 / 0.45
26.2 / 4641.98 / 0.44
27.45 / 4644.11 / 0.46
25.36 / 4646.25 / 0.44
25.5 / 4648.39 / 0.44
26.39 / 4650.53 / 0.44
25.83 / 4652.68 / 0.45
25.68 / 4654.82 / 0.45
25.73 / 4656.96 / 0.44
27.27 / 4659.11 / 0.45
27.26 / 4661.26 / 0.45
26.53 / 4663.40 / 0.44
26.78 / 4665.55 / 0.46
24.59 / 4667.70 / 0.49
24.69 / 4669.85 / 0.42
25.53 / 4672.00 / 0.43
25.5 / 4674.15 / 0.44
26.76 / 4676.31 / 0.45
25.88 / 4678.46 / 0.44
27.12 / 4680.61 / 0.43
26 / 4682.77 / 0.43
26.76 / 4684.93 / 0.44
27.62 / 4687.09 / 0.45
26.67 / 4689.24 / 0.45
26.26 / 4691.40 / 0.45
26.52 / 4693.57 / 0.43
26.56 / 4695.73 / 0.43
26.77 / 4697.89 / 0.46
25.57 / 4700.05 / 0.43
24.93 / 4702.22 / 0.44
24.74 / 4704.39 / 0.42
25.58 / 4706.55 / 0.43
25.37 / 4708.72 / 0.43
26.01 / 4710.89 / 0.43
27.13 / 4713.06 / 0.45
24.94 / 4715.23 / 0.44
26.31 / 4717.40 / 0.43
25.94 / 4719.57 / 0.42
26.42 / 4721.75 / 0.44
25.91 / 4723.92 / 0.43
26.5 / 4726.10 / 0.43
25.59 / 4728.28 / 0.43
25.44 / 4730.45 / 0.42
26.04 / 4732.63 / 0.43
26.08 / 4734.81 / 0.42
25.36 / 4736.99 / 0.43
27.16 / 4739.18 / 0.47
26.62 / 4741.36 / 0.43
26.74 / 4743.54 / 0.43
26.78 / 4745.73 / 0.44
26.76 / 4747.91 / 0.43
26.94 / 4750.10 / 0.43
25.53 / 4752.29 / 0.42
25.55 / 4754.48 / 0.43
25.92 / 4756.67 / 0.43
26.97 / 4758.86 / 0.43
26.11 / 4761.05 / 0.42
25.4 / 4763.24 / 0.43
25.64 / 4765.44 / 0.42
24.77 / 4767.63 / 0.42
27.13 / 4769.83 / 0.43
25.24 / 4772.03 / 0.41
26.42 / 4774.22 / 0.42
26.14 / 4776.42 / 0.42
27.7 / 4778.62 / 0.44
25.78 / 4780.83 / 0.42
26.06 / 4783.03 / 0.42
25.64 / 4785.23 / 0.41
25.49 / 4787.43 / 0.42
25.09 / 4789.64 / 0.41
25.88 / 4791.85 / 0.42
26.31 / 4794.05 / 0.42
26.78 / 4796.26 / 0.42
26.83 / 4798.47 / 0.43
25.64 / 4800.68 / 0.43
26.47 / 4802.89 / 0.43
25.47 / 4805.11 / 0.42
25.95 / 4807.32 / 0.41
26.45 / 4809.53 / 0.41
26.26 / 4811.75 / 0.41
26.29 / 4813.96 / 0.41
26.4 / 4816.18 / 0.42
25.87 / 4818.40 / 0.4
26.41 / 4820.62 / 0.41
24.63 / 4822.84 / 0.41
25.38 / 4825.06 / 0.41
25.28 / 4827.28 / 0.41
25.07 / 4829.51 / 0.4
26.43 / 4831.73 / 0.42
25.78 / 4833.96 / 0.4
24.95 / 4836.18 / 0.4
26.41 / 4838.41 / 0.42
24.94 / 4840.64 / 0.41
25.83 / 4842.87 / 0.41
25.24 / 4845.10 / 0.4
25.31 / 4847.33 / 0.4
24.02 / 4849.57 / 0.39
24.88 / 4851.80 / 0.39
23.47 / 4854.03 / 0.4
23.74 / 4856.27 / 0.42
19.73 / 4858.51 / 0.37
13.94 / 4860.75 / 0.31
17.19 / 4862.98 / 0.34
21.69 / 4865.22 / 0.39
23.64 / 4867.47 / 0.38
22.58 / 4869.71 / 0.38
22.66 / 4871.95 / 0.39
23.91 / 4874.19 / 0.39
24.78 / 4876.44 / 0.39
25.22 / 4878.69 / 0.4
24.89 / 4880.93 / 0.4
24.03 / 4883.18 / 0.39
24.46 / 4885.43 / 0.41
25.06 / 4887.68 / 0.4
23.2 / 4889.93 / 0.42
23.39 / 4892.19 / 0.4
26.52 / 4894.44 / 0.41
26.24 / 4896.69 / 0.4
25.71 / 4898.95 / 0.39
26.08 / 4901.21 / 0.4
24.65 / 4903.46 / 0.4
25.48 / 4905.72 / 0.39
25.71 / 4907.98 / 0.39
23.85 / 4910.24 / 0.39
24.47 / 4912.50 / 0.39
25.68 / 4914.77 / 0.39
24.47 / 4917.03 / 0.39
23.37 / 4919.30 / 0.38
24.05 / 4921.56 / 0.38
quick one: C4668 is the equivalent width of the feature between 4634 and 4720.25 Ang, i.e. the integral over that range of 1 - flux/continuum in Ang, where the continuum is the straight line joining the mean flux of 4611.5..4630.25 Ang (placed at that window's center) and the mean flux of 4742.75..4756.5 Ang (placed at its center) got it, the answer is 1.90 Ang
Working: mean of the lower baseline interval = 27.1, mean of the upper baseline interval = 26.3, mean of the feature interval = 26.2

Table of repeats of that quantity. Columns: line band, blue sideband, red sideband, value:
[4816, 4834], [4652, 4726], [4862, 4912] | -0.6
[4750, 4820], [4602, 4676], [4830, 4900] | -3.5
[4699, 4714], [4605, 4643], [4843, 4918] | 0.2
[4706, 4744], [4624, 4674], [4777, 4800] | 0.2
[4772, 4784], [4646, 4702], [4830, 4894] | -0.7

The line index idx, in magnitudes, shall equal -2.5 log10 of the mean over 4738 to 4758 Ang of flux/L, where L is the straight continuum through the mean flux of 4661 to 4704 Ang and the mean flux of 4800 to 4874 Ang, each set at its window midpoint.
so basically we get -0.04 mag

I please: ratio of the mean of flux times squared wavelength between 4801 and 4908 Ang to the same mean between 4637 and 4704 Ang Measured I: 1.0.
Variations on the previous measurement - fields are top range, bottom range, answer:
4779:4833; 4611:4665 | 1.04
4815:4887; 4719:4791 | 0.96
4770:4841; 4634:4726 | 1.05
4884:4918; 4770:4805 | 1.00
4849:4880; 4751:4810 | 0.89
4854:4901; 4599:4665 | 0.97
